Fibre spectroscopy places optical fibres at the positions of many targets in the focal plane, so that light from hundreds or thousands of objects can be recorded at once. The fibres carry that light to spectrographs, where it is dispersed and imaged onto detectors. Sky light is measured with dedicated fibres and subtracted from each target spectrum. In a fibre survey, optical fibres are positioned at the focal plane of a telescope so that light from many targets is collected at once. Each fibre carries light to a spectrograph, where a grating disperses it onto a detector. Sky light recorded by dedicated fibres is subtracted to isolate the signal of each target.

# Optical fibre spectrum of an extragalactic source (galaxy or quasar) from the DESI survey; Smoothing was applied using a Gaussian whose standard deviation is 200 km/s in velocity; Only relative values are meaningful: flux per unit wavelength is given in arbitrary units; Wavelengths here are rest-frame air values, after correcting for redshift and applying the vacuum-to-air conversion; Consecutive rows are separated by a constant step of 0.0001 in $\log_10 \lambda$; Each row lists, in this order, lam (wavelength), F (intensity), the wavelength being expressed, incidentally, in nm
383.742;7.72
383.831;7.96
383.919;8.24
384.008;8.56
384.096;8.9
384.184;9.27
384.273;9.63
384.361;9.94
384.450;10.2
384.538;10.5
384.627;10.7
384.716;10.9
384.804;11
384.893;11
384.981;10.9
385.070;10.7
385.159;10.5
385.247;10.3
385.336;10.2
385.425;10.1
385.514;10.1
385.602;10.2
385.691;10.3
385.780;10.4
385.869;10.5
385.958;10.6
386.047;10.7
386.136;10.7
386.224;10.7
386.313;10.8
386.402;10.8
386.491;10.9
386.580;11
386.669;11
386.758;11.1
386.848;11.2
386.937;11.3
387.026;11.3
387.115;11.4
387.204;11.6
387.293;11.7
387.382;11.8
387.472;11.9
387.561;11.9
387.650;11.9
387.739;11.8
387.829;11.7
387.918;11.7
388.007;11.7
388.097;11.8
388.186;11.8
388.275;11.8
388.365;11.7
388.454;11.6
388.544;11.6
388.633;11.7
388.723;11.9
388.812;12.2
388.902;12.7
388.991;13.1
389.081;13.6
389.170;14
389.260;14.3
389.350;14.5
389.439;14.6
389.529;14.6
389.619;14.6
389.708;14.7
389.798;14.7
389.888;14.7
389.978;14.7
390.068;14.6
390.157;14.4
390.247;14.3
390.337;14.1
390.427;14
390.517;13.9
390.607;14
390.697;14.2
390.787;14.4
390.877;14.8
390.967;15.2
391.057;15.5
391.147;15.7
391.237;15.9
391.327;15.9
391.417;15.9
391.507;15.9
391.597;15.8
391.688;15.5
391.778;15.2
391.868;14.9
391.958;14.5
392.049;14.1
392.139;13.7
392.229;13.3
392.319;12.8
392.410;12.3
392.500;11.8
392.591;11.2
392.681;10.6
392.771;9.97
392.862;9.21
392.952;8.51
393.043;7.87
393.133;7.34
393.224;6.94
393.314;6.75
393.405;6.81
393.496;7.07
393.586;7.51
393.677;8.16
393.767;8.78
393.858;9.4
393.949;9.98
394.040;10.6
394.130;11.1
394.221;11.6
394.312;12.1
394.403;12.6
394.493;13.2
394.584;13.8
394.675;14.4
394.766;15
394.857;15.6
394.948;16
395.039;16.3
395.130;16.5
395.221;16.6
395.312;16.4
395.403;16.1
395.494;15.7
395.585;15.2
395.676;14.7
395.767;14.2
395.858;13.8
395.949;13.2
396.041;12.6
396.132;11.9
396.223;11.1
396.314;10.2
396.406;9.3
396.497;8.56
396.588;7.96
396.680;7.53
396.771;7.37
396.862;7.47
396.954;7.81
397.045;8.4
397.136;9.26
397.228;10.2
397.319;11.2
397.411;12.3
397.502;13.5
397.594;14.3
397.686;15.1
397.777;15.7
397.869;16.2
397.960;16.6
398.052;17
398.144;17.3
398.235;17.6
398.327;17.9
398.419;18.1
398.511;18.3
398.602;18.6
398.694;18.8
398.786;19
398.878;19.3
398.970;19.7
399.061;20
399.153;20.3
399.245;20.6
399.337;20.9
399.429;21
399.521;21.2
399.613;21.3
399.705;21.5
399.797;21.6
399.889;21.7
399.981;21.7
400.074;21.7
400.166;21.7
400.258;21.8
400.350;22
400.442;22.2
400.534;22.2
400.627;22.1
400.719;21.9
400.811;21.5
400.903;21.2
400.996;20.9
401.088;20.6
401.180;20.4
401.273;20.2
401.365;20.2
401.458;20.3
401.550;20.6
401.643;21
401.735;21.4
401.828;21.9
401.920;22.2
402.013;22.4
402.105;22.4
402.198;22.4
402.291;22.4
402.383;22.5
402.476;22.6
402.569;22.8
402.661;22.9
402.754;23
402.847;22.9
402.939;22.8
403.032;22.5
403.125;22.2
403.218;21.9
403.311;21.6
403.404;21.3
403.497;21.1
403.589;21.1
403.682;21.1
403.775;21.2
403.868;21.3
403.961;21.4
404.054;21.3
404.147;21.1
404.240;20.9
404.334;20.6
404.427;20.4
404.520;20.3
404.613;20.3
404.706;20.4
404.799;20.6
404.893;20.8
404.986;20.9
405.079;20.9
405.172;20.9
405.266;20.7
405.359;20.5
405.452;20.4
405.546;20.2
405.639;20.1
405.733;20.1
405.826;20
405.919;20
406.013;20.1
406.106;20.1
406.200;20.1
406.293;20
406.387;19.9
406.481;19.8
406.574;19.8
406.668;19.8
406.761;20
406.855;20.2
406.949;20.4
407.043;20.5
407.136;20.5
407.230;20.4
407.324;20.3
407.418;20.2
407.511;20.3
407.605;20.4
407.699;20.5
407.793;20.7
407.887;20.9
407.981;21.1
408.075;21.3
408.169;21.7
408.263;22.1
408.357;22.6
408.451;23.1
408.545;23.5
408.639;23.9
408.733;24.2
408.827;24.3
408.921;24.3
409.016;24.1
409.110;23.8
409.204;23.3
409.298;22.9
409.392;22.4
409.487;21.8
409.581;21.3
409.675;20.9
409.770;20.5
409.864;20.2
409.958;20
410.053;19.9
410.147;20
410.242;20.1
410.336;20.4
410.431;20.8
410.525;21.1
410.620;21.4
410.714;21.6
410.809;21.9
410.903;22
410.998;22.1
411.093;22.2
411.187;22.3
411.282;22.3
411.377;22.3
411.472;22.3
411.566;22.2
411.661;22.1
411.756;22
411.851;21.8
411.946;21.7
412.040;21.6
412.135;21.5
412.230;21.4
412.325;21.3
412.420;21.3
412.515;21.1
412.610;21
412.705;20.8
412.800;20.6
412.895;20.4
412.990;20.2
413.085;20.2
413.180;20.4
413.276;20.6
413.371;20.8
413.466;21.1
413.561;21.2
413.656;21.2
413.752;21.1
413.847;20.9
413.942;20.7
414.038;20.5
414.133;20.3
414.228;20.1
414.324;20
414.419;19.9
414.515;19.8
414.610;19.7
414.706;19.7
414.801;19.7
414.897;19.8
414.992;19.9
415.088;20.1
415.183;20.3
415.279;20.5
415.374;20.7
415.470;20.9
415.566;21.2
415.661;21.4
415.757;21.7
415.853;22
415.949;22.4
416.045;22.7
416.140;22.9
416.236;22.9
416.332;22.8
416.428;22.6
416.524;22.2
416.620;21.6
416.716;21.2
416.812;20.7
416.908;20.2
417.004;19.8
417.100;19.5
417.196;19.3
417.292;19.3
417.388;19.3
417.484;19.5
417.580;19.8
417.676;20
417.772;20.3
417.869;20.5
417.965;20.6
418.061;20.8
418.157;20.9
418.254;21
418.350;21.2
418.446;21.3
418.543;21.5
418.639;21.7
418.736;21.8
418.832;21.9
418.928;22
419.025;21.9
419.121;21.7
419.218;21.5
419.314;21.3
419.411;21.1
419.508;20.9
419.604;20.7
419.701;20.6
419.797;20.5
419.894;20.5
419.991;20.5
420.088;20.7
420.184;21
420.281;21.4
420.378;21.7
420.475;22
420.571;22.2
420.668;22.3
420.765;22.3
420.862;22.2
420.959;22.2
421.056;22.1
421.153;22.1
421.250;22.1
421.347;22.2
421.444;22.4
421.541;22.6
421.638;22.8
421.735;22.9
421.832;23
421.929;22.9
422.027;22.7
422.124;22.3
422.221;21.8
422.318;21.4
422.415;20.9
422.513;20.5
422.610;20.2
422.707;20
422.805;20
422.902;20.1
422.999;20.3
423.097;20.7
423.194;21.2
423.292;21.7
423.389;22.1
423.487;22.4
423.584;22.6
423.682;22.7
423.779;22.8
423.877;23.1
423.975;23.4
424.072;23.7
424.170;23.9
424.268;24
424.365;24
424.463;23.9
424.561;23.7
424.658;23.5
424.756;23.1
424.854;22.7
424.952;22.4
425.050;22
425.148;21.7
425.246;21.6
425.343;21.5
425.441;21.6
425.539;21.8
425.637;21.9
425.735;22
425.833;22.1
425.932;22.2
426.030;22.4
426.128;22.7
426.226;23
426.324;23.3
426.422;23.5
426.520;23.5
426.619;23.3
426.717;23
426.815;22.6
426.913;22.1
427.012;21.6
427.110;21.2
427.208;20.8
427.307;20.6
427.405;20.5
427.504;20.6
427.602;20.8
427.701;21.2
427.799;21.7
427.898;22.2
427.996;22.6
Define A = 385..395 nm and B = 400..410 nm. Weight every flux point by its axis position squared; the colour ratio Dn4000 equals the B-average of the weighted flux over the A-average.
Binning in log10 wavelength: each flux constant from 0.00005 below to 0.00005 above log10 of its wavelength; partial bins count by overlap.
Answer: 1.89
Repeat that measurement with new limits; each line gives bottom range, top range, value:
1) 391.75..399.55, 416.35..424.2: 1.82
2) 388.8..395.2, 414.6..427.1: 1.93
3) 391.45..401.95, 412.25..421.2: 1.52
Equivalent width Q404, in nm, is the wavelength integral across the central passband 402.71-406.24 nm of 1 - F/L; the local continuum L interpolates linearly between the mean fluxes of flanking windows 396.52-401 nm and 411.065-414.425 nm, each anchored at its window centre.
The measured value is -0.39 nm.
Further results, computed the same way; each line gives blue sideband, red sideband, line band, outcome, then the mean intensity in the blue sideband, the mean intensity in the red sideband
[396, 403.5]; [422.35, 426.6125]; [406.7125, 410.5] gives -0.332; 18.4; 22.2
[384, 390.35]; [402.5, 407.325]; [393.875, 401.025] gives 0.533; 11.7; 20.9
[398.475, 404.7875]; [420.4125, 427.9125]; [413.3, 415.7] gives 0.144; 21.2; 22.1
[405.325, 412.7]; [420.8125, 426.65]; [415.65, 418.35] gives 0.104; 21.3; 22.3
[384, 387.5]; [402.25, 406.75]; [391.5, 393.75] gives 0.526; 10.6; 21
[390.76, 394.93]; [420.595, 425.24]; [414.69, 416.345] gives -0.120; 12.2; 22.2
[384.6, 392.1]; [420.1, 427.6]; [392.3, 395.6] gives 0.597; 12.7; 22.1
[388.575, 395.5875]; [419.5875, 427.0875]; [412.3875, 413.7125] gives -0.113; 13.1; 22.1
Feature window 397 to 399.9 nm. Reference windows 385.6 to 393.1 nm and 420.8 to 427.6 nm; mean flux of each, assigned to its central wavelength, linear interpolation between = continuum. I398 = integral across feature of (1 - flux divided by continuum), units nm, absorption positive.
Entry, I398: -0.39 nm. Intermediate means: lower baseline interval 12.7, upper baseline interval 22.2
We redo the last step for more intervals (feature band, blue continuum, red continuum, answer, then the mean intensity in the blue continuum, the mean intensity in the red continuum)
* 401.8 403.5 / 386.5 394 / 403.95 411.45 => -0.341 nm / 12.4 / 21.1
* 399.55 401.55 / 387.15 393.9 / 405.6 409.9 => -0.423 nm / 12.5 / 21.3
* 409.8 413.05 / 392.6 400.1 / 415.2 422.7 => -0.414 nm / 13.9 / 21.4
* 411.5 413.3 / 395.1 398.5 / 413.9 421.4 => -0.203 nm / 13.1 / 21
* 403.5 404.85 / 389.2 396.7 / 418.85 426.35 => -0.375 nm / 12.9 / 22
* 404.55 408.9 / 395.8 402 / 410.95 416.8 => -0.354 nm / 17.2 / 21.2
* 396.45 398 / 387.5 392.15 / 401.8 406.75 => 0.572 nm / 13.8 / 21.1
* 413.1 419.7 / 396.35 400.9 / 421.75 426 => -0.084 nm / 17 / 22.1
